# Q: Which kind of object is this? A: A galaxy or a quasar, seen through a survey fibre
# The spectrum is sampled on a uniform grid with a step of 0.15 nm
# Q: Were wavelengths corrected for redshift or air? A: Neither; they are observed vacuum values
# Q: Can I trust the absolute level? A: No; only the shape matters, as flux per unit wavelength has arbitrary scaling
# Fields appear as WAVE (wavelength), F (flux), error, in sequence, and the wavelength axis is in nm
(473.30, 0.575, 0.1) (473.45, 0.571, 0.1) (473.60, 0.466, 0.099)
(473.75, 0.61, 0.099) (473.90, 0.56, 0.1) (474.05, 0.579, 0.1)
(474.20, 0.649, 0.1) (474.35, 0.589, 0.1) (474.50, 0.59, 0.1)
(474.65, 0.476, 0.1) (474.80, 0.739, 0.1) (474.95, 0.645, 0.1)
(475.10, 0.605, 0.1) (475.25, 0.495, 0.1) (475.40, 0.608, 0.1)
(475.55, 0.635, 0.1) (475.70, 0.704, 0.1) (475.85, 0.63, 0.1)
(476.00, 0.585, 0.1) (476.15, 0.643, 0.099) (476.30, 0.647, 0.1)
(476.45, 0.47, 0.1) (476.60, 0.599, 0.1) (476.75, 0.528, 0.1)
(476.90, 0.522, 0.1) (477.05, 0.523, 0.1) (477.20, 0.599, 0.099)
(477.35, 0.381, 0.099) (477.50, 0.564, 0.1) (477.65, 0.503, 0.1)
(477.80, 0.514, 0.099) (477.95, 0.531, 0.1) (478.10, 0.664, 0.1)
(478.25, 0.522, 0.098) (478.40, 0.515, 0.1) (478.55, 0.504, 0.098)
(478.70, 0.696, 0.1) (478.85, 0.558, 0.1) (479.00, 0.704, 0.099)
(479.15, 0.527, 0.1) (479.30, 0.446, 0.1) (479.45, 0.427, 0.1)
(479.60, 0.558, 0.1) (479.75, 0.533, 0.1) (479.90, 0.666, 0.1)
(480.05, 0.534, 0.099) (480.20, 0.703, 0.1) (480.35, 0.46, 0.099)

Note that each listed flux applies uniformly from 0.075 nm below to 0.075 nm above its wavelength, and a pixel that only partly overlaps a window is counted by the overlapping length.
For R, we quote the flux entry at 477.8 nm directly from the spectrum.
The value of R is 0.514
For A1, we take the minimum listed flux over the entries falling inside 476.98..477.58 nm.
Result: 0.381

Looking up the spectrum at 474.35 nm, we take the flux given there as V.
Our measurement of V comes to 0.589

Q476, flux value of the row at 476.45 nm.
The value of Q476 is 0.47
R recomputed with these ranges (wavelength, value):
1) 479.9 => 0.666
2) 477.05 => 0.523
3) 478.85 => 0.558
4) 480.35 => 0.46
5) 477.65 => 0.503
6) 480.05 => 0.534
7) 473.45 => 0.571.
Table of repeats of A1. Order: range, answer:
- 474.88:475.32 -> 0.495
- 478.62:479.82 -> 0.427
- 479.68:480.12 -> 0.533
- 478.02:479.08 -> 0.504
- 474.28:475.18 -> 0.476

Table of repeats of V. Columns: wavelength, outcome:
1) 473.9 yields 0.56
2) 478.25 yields 0.522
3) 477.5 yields 0.564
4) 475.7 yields 0.704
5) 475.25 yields 0.495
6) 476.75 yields 0.528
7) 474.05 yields 0.579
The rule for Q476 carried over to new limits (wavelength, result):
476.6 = 0.599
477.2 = 0.599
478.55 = 0.504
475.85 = 0.63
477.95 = 0.531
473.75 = 0.61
